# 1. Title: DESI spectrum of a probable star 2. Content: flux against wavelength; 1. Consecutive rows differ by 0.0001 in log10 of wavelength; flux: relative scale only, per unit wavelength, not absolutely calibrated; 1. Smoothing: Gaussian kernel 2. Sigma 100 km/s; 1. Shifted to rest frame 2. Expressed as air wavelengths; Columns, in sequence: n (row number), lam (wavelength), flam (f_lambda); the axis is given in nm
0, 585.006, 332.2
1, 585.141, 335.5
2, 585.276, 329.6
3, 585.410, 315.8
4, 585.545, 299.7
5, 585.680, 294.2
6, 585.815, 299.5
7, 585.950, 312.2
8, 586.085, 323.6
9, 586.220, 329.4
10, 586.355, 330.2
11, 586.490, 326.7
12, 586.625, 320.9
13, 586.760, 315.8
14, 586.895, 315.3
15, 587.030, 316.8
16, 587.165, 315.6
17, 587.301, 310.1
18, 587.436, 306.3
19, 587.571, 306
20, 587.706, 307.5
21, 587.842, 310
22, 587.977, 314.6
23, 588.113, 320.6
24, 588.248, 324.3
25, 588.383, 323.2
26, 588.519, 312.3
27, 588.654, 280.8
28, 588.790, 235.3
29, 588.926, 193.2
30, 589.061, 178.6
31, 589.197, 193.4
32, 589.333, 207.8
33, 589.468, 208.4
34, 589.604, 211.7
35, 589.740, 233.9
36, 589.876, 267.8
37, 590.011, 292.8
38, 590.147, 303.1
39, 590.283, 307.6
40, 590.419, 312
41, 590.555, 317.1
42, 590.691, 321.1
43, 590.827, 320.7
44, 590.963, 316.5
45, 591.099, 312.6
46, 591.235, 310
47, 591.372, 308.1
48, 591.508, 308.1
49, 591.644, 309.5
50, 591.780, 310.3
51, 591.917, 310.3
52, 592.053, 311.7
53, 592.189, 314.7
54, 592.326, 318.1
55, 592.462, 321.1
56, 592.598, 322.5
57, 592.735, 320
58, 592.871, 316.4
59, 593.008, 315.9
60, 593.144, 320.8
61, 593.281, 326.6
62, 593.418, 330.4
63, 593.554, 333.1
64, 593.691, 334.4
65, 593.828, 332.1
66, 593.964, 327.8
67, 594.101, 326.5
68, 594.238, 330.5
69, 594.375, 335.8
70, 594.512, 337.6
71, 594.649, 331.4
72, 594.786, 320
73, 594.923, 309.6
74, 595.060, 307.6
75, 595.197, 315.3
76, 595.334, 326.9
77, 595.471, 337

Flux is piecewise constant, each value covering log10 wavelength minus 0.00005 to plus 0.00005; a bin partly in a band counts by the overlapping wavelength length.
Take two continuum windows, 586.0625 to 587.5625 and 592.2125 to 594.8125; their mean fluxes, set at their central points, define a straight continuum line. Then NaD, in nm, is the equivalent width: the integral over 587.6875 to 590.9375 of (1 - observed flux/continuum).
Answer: 0.47 nm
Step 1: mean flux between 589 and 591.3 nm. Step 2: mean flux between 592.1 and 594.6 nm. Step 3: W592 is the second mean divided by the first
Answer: 1.20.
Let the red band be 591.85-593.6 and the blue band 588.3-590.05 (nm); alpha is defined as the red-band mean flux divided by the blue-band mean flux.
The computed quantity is 1.33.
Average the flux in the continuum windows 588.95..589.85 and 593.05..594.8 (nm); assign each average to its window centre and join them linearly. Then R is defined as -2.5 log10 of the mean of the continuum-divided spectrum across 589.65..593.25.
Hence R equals -0.18 mag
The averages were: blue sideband 208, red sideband 330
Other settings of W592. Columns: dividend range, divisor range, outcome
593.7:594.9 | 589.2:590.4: 1.30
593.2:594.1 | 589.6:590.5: 1.18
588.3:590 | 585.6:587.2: 0.76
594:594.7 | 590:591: 1.06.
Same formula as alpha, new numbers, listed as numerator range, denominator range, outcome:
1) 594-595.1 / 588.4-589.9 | 1.41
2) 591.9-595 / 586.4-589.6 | 1.14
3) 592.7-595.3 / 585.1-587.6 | 1.03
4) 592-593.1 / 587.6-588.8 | 1.04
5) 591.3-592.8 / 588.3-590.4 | 1.25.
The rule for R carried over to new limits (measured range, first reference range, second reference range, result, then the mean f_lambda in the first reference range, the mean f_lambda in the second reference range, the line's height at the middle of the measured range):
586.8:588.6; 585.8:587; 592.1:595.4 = 0.02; 320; 324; 321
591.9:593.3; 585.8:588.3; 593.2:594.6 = 0.03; 316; 331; 328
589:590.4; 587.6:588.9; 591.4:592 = 0.24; 300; 310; 304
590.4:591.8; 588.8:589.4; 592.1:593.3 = -0.19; 197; 319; 265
